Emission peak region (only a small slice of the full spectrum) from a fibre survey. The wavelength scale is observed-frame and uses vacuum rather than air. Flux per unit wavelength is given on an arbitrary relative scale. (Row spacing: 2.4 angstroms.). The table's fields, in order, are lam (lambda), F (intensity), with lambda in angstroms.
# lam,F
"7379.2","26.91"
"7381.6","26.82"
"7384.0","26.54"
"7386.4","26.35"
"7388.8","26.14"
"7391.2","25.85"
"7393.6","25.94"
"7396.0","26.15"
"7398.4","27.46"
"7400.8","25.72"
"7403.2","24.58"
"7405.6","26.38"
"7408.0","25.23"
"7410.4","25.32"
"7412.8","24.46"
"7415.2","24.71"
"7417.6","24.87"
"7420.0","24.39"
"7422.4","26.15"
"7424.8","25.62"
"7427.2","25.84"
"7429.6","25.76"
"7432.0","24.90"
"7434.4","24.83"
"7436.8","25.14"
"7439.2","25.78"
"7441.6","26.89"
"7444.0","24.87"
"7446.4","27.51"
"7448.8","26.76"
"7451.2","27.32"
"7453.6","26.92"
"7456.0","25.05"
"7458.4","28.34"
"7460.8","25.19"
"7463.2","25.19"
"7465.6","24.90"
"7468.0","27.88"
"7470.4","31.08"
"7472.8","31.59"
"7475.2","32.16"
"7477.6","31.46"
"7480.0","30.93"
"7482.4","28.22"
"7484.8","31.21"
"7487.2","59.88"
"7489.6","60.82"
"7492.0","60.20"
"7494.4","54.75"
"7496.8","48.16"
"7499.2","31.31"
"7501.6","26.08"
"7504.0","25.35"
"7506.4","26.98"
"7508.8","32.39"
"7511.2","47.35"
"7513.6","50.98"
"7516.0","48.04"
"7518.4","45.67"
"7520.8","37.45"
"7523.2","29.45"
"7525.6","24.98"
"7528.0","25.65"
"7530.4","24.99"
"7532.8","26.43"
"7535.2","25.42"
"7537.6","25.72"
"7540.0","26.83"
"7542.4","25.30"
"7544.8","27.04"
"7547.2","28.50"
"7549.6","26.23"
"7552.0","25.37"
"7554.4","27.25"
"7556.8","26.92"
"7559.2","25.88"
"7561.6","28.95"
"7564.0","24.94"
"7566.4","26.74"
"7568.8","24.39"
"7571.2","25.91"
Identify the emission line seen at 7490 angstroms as H-alpha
